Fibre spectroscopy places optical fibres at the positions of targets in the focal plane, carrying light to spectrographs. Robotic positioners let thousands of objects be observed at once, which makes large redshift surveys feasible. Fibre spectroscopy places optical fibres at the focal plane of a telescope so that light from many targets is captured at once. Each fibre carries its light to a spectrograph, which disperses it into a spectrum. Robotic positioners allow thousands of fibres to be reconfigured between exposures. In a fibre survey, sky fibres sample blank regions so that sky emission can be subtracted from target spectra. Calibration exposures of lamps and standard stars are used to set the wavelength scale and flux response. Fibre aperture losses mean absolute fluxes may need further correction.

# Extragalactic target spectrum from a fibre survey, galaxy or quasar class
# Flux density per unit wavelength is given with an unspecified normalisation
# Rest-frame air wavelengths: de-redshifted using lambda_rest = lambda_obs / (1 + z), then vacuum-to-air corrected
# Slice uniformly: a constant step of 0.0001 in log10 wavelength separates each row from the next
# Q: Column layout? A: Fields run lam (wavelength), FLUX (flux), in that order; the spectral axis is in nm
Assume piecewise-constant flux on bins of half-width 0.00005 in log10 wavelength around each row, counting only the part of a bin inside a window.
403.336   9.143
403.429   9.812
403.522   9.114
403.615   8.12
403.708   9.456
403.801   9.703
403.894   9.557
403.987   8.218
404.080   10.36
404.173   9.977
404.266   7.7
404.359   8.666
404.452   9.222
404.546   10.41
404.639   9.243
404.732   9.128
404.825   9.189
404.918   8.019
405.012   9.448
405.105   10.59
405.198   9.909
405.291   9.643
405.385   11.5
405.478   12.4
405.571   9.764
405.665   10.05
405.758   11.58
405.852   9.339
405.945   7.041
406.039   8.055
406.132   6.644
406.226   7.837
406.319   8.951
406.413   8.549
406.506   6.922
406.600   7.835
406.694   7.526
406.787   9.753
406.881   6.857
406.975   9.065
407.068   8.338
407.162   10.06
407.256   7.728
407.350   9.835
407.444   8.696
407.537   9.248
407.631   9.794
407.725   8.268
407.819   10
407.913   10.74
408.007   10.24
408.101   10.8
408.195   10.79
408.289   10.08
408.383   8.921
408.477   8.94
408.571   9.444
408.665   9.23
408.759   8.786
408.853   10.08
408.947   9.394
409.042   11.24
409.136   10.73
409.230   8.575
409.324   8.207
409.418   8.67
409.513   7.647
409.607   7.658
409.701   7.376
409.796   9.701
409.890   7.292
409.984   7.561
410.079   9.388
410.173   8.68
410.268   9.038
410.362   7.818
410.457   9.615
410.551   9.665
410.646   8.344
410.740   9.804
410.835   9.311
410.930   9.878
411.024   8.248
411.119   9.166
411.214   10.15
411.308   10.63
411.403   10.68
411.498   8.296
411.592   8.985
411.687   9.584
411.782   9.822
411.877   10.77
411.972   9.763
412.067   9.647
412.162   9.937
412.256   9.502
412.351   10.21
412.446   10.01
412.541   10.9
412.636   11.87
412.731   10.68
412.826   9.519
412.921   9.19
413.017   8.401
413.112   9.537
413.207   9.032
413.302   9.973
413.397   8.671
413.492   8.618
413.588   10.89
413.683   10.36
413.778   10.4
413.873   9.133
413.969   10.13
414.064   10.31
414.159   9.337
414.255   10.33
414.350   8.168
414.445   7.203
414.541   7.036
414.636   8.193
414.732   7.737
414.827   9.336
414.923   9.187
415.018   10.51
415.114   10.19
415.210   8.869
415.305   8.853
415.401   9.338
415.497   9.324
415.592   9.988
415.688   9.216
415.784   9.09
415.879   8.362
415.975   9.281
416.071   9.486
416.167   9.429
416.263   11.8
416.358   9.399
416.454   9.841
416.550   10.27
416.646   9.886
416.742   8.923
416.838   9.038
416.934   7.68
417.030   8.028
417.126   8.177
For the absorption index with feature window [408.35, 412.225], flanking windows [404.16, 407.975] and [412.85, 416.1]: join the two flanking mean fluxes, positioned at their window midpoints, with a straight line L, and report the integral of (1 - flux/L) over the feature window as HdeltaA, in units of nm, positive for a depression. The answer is -0.01 nm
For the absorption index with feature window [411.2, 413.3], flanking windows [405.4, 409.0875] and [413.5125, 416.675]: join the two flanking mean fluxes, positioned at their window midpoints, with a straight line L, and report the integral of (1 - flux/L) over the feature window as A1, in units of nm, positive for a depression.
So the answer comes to -0.12 nm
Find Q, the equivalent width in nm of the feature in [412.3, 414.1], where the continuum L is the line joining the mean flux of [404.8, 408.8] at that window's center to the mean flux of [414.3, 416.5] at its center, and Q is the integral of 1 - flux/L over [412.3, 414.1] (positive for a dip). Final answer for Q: -0.14 nm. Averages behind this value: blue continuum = 9.22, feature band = 9.88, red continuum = 9.13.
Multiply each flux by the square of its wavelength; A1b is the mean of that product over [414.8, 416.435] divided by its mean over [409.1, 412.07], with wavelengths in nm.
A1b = 1.07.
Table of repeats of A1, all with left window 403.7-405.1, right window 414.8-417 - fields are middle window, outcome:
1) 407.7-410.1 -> 0.02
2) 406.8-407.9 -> 0.04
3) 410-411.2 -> 0.04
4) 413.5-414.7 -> 0.02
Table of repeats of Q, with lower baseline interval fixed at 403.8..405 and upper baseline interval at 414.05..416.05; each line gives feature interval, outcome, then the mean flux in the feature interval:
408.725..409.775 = 0.02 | 8.96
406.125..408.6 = 0.04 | 8.99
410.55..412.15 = -0.09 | 9.57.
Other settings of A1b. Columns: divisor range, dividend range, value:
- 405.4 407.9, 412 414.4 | 1.13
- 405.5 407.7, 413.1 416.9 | 1.12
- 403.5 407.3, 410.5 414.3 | 1.11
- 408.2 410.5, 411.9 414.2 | 1.12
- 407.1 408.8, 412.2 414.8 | 1.02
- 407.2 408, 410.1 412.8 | 1.06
